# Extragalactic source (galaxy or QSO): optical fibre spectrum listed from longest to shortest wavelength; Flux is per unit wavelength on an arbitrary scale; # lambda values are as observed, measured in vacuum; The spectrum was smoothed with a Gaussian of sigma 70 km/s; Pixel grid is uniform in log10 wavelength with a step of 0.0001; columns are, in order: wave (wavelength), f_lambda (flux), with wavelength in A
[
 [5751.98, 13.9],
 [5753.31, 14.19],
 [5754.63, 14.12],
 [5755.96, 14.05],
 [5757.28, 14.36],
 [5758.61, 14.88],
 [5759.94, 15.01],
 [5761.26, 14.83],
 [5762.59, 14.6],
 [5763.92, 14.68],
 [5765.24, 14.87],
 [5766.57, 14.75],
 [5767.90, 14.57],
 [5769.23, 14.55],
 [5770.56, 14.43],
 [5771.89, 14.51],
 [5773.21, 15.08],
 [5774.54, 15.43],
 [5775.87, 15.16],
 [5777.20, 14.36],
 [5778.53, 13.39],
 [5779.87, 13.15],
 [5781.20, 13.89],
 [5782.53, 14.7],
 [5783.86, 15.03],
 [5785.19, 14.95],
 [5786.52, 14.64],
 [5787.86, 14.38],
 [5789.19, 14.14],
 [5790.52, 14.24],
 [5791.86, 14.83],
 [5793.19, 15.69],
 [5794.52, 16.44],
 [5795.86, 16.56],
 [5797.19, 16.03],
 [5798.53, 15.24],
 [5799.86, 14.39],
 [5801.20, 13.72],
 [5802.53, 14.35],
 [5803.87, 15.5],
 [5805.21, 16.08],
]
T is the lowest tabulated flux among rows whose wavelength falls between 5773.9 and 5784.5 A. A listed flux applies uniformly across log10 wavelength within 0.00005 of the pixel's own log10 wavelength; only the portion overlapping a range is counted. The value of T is 13.15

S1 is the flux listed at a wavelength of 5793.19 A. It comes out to 15.69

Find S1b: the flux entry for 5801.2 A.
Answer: 13.72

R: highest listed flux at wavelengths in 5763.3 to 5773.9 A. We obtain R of 15.08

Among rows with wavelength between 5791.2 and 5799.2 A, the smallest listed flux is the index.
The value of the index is 14.83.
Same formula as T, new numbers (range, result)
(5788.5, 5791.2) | 14.14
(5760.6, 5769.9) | 14.55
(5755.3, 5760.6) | 14.05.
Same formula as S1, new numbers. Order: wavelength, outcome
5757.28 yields 14.36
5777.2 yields 14.36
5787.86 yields 14.38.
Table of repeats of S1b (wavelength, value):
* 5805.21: 16.08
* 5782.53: 14.7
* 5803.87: 15.5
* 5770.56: 14.43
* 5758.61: 14.88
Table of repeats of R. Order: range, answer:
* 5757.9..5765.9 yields 15.01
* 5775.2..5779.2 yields 15.16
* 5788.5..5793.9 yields 15.69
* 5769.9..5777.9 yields 15.43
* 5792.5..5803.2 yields 16.56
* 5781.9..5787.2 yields 15.03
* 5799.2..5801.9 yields 14.39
